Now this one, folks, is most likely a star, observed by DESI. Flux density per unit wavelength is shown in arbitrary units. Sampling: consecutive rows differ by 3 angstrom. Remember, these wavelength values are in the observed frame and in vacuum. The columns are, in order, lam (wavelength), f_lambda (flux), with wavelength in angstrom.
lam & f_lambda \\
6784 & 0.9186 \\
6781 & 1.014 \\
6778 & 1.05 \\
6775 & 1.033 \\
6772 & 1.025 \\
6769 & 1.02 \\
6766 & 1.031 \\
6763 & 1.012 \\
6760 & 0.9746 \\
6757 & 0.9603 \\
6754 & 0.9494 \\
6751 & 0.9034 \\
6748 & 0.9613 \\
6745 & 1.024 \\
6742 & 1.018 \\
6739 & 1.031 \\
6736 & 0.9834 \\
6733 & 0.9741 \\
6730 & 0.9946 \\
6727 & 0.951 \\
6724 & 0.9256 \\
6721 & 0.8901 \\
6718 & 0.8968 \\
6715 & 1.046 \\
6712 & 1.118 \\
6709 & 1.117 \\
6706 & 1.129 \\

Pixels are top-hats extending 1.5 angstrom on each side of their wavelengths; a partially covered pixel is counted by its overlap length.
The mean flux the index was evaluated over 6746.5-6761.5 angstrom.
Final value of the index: 0.95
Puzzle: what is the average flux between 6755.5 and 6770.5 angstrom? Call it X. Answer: 1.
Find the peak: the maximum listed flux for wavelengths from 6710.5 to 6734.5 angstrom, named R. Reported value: 1.118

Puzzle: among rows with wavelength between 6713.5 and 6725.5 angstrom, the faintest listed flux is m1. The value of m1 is 0.8901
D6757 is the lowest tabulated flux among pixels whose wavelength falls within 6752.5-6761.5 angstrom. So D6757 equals 0.9494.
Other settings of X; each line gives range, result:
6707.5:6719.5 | 1.04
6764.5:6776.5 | 1.03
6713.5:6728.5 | 0.942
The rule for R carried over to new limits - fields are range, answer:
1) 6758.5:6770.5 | 1.031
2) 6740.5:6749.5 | 1.024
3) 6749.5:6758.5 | 0.9603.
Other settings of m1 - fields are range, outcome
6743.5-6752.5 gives 0.9034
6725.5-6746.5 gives 0.951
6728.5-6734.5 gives 0.9741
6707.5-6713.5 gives 1.117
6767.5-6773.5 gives 1.02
